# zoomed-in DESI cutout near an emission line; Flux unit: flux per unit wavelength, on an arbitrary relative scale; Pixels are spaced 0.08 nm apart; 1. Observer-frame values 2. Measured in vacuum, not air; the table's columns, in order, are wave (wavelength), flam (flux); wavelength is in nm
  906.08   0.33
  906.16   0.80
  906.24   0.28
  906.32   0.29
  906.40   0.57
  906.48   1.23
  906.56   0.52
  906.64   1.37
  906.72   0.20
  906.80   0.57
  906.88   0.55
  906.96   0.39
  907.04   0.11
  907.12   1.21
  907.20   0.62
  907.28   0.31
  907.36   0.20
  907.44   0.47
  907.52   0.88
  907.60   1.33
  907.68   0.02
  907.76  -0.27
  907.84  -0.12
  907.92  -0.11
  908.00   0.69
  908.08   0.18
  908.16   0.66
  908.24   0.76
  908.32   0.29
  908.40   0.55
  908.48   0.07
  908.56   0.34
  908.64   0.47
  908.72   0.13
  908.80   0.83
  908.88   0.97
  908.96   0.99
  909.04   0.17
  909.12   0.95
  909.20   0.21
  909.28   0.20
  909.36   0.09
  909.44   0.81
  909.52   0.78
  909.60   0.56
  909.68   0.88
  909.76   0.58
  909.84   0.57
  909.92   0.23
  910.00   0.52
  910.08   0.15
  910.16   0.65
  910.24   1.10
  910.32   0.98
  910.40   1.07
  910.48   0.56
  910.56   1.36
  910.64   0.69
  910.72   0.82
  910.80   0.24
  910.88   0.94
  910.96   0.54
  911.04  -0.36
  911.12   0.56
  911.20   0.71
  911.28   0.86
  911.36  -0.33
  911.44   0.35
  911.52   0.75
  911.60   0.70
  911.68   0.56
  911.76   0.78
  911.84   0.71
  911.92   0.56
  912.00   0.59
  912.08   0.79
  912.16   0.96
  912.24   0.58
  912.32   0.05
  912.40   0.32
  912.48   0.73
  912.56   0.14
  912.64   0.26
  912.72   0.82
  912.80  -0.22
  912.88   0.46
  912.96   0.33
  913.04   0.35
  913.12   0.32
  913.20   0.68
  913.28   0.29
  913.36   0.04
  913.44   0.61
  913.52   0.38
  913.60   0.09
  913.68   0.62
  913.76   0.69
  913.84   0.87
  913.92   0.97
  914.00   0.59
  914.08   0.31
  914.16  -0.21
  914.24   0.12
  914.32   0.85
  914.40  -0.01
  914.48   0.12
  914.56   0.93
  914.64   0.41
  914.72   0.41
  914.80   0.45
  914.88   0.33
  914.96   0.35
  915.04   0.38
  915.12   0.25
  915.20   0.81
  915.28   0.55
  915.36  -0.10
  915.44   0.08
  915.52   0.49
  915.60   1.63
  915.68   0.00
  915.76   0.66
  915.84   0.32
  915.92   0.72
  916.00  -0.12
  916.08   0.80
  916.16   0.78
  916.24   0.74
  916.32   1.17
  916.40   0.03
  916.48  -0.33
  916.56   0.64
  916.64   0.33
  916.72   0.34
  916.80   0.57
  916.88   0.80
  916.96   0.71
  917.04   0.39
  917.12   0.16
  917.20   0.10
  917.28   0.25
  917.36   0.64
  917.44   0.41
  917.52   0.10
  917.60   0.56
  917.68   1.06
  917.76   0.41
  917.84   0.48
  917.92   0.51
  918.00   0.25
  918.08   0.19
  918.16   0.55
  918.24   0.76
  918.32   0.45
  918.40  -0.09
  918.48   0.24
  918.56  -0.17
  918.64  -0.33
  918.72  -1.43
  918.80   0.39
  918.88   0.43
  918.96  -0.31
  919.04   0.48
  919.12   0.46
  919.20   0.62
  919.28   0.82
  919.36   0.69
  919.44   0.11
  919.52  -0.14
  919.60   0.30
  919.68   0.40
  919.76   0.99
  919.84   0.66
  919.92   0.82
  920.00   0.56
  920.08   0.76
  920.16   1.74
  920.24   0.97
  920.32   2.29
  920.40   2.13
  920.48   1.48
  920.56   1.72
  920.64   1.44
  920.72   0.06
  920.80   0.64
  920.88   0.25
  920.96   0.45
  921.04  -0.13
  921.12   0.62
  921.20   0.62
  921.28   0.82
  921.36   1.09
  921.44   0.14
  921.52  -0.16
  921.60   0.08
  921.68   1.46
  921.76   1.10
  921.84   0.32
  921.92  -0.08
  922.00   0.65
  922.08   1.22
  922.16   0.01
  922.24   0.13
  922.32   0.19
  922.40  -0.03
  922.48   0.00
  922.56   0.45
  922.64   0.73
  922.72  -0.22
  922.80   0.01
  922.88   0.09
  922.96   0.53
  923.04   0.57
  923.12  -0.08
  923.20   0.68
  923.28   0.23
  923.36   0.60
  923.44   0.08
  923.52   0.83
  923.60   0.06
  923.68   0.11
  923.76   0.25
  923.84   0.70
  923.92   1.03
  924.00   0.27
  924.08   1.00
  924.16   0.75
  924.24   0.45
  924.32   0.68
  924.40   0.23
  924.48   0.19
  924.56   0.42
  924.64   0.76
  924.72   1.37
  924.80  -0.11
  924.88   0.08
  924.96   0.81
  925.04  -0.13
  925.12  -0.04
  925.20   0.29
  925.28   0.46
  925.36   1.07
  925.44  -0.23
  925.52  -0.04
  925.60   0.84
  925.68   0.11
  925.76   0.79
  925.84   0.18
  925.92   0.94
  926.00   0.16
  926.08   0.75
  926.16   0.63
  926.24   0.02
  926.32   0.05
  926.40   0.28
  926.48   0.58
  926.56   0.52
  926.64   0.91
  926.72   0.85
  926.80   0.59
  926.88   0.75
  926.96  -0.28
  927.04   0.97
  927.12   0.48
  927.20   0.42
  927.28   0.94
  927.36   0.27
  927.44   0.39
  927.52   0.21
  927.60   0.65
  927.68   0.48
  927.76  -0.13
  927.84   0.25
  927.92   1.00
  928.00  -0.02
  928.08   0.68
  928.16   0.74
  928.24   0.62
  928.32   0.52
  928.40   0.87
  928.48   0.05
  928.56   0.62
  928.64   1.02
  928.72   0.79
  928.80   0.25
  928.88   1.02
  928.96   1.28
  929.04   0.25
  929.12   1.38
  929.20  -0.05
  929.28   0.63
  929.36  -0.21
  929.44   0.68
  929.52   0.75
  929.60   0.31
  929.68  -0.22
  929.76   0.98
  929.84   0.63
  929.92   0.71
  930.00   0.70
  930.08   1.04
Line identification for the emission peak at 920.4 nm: Hbeta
